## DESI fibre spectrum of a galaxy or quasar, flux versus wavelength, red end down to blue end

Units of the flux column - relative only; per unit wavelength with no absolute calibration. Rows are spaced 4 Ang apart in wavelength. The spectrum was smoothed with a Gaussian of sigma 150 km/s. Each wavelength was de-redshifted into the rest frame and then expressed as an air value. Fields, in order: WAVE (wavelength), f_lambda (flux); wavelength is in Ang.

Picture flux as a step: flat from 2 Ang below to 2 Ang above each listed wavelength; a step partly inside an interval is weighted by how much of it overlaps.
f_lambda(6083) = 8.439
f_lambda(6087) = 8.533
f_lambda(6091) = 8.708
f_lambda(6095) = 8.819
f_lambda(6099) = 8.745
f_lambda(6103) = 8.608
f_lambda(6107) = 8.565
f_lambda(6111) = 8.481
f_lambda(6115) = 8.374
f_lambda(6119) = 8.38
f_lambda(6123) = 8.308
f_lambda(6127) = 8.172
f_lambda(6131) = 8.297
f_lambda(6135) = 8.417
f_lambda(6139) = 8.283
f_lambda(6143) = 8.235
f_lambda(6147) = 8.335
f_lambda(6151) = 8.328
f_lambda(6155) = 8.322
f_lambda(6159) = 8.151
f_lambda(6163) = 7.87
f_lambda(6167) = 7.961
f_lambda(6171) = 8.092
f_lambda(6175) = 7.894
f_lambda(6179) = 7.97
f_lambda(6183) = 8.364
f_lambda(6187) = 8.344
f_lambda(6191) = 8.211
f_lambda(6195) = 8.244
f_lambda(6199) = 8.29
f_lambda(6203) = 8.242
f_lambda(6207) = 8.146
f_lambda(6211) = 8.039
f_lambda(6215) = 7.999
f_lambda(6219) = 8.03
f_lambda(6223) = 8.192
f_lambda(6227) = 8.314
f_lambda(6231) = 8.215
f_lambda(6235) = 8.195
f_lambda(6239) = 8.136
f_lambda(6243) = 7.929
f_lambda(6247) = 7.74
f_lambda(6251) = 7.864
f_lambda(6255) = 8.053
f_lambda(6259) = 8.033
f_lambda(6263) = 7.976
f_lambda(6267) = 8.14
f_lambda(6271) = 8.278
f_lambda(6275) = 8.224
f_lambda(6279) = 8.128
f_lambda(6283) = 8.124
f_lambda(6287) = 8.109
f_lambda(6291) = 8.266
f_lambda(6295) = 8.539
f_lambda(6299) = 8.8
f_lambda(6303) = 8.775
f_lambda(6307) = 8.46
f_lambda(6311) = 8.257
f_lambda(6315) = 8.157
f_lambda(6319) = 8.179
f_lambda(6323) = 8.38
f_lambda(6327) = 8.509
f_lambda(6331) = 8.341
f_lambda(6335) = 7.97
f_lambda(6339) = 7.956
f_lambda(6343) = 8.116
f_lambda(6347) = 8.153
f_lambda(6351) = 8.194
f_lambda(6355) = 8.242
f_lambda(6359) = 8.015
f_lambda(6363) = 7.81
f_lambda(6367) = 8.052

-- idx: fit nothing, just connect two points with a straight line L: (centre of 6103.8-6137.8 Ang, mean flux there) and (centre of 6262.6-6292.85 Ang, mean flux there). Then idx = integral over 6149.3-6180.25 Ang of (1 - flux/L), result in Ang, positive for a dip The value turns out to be 0.9 Ang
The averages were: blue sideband 8.38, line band 8.07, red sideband 8.16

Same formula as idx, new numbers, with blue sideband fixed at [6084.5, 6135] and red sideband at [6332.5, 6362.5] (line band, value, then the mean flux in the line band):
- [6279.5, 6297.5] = -0.2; 8.26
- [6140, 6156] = 0.2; 8.3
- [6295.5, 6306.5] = -0.7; 8.71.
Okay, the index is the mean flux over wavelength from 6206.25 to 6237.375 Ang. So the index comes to 8.14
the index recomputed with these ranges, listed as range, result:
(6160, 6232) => 8.13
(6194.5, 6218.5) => 8.15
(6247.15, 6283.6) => 8.07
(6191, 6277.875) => 8.11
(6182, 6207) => 8.27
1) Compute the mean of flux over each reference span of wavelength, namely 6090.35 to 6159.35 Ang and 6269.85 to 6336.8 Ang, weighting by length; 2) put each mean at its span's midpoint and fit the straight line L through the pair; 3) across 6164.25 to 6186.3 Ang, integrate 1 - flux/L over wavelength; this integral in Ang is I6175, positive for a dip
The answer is 0.9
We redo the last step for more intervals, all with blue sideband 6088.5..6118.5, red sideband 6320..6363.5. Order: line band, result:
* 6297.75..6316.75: -0.6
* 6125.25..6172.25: 1.7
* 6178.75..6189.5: 0.2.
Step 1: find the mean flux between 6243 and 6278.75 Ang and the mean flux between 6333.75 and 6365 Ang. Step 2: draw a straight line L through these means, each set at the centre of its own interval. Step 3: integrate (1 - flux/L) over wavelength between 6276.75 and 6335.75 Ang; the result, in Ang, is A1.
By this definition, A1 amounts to -2.1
